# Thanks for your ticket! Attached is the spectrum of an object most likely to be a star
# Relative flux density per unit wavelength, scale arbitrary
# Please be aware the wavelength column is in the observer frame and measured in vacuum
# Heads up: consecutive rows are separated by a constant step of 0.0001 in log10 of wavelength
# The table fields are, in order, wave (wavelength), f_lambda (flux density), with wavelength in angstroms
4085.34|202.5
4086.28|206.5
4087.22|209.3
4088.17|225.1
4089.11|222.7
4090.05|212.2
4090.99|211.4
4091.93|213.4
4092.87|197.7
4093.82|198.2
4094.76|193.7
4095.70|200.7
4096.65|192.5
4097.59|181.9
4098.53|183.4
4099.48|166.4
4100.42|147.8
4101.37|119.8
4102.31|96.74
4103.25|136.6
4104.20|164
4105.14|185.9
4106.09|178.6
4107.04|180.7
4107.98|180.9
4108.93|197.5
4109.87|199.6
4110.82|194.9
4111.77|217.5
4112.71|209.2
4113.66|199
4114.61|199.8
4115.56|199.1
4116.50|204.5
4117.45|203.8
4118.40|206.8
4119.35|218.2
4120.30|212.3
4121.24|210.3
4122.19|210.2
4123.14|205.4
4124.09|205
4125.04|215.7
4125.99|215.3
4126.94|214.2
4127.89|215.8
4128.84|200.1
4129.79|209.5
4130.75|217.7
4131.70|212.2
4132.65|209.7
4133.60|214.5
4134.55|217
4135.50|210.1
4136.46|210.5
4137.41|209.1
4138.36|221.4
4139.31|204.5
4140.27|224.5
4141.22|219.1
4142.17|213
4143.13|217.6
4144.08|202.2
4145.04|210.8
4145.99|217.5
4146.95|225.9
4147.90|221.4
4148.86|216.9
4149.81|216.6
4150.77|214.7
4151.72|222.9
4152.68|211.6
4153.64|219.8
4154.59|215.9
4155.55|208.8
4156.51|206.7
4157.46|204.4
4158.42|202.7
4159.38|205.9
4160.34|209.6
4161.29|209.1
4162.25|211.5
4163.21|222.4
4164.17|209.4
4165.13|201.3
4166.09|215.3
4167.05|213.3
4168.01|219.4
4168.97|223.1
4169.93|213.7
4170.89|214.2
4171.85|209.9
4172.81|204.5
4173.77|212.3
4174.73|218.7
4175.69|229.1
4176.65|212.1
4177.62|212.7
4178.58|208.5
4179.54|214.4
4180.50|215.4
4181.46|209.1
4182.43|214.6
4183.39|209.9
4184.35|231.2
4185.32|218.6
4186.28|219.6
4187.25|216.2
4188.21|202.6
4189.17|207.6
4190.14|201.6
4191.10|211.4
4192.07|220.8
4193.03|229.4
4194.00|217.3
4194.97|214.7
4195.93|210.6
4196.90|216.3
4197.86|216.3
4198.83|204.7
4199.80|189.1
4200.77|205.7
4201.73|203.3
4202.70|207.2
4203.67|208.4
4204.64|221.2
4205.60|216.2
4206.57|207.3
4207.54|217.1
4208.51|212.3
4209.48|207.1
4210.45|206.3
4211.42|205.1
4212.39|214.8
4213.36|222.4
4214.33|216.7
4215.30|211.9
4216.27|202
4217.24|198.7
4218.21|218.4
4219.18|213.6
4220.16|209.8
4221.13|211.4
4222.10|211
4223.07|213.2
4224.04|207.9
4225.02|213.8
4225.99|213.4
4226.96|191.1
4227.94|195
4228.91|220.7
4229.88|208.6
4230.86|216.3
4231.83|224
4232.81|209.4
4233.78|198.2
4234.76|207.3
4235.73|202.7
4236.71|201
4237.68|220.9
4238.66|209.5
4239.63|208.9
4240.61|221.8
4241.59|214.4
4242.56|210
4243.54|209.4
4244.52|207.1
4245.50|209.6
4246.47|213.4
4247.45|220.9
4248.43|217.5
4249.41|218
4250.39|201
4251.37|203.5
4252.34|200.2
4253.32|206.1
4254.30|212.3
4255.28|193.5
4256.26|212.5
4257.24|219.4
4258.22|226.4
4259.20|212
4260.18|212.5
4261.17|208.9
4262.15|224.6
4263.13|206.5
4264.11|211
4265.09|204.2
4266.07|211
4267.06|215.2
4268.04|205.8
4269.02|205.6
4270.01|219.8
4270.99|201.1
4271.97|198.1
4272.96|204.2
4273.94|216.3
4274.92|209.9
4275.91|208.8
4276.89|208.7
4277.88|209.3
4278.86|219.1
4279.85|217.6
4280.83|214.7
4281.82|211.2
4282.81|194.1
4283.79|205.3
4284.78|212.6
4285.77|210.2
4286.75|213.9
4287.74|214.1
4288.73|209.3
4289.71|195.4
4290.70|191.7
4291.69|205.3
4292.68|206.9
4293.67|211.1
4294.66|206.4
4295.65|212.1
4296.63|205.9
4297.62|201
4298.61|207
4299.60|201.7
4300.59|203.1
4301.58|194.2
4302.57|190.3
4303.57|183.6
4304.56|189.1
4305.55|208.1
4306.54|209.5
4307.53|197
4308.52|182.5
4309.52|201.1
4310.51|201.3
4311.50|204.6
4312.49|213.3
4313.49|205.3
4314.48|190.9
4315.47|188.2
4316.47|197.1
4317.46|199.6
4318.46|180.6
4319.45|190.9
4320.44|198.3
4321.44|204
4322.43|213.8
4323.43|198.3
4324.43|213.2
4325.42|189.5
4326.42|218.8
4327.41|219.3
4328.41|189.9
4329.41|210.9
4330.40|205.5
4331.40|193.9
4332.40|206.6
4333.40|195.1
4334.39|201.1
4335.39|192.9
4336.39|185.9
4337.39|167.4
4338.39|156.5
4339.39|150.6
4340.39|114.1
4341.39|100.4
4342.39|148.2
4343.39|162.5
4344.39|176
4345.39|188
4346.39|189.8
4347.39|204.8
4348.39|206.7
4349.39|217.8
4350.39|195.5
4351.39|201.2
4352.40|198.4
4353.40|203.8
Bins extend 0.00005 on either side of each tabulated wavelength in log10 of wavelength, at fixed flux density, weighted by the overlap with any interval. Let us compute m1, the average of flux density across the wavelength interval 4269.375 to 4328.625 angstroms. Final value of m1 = 204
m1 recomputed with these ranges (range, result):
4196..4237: 209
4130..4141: 214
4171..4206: 213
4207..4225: 211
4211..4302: 209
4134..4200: 214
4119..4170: 213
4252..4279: 210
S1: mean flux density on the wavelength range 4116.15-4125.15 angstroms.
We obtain 209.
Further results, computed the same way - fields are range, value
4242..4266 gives 211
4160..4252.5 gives 212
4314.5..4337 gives 199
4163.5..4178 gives 214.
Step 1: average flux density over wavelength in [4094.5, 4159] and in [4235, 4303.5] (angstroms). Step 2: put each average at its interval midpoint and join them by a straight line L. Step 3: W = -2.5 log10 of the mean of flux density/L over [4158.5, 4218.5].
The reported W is -0.04 mag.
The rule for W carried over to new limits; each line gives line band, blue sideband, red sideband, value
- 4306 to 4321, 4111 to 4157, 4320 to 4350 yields -0.04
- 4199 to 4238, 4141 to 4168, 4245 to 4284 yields 0.01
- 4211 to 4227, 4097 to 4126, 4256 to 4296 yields -0.05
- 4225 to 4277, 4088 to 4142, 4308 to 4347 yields -0.10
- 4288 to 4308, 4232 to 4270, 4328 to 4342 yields -0.06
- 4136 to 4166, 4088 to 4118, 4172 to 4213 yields -0.06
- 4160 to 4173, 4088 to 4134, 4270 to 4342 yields -0.09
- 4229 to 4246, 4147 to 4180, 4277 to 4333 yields -0.01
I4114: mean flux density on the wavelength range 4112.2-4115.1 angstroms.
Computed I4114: 203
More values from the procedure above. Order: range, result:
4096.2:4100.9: 174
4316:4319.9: 192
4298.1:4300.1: 204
